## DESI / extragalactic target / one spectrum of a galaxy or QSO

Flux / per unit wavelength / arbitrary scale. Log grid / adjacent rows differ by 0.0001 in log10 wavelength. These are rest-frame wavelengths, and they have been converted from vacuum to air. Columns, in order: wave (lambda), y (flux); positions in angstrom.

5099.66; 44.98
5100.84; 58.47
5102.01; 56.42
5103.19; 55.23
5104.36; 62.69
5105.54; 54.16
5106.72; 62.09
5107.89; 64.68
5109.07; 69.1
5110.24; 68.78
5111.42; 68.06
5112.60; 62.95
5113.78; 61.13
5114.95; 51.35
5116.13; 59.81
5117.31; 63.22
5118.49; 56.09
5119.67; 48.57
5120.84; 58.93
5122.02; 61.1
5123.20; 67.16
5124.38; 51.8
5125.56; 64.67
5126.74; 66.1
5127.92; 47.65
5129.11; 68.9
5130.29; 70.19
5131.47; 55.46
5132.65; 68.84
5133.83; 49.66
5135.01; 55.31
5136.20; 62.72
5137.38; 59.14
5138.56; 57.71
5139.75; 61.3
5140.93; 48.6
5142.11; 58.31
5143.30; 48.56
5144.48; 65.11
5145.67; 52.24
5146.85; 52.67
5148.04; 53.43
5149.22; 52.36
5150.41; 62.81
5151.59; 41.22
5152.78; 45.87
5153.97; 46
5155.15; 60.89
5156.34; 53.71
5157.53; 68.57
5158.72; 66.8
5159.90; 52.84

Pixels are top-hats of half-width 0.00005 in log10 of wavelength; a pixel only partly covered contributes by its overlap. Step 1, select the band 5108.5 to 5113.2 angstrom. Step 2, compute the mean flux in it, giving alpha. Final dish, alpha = 67.2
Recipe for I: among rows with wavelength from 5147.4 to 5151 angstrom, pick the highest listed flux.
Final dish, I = 62.81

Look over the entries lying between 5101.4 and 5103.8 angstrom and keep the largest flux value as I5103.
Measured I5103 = 56.42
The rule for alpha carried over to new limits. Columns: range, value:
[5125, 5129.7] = 61.7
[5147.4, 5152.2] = 52.4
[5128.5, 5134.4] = 62.6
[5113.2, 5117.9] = 58.9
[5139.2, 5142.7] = 56.1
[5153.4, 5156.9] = 53.6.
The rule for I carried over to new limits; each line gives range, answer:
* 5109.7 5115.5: 68.78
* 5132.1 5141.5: 68.84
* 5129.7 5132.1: 70.19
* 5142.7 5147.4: 65.11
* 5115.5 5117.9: 63.22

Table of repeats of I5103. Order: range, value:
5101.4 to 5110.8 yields 69.1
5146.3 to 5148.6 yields 53.43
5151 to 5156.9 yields 60.89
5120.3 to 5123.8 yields 67.16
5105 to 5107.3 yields 62.09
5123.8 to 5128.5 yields 66.1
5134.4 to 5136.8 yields 62.72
